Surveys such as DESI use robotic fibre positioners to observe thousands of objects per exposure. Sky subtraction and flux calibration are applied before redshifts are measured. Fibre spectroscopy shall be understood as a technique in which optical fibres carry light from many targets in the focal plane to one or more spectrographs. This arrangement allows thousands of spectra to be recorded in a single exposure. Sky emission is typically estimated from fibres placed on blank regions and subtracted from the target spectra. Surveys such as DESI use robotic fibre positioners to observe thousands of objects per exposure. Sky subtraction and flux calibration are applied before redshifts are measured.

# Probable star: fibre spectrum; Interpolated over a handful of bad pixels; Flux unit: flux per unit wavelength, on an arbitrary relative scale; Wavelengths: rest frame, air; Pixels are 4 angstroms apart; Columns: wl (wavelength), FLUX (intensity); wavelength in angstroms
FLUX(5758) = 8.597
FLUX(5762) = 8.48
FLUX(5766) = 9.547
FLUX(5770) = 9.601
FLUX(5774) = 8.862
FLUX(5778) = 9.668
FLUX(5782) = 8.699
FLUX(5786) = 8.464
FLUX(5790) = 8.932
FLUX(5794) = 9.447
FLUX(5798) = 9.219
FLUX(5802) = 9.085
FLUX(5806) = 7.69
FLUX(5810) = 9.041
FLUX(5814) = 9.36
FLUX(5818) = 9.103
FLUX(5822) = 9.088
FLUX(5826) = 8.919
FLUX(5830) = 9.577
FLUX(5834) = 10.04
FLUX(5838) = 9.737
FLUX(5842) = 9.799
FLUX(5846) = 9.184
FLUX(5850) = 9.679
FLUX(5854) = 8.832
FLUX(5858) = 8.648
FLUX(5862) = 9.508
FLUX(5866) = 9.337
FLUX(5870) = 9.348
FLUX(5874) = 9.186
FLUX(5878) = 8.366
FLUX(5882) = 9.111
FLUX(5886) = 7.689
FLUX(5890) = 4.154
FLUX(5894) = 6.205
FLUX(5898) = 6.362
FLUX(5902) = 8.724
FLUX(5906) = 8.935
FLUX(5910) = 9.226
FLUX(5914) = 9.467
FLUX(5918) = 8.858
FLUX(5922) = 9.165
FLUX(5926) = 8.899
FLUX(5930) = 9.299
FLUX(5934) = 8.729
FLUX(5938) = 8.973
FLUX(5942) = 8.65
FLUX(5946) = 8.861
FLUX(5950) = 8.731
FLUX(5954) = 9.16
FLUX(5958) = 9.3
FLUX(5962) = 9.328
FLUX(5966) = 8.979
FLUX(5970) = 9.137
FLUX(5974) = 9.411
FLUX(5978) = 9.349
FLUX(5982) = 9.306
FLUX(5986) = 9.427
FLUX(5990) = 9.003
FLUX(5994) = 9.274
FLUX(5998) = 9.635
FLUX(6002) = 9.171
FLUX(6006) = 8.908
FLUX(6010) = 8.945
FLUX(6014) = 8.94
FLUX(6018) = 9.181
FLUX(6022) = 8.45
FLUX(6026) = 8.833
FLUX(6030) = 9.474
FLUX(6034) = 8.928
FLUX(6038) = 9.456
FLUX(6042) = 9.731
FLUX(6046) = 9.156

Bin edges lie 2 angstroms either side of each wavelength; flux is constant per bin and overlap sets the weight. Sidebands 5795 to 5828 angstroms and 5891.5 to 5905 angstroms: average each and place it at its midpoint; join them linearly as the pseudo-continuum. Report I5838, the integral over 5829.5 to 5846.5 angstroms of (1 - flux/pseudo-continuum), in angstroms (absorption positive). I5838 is -2.7 angstroms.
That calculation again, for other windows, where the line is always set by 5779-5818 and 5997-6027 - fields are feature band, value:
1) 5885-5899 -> 4.7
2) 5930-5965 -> -0.1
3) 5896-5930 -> 0.8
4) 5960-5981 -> -0.6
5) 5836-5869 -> -1.5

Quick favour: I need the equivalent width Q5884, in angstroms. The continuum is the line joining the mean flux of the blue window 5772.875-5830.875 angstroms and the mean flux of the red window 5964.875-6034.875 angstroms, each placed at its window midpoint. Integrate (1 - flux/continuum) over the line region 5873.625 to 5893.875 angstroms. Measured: 3.61 angstroms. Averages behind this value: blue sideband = 9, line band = 7.44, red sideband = 9.14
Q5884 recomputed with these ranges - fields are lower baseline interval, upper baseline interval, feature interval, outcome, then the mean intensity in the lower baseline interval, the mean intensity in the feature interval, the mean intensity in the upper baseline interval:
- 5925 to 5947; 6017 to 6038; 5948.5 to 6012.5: -1.70 angstroms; 8.9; 9.19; 9.01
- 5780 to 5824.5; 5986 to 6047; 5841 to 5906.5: 4.46 angstroms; 8.92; 8.38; 9.15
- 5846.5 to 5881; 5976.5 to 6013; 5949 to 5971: 0.16 angstroms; 9.12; 9.12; 9.21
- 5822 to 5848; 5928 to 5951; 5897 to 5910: 1.10 angstroms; 9.51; 8.32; 8.88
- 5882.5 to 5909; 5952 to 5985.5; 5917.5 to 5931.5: -1.84 angstroms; 7.21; 9.07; 9.25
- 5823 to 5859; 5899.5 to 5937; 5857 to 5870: 0.06 angstroms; 9.39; 9.23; 9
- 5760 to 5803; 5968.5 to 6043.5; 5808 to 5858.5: -1.19 angstroms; 9.09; 9.33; 9.18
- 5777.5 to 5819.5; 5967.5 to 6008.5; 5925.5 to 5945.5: 0.57 angstroms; 8.95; 8.91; 9.25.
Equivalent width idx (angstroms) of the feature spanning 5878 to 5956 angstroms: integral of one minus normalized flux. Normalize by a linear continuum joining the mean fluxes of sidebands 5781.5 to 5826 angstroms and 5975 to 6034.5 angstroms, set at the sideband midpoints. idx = 5.74 angstroms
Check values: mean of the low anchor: 8.93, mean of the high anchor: 9.13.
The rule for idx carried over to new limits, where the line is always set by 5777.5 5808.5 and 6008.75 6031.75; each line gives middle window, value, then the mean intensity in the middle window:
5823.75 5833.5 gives -0.53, 9.37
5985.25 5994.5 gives -0.26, 9.2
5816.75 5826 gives -0.19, 9.06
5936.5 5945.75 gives 0.12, 8.81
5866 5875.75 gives -0.42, 9.28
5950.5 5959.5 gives -0.21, 9.14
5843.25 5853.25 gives -0.56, 9.38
